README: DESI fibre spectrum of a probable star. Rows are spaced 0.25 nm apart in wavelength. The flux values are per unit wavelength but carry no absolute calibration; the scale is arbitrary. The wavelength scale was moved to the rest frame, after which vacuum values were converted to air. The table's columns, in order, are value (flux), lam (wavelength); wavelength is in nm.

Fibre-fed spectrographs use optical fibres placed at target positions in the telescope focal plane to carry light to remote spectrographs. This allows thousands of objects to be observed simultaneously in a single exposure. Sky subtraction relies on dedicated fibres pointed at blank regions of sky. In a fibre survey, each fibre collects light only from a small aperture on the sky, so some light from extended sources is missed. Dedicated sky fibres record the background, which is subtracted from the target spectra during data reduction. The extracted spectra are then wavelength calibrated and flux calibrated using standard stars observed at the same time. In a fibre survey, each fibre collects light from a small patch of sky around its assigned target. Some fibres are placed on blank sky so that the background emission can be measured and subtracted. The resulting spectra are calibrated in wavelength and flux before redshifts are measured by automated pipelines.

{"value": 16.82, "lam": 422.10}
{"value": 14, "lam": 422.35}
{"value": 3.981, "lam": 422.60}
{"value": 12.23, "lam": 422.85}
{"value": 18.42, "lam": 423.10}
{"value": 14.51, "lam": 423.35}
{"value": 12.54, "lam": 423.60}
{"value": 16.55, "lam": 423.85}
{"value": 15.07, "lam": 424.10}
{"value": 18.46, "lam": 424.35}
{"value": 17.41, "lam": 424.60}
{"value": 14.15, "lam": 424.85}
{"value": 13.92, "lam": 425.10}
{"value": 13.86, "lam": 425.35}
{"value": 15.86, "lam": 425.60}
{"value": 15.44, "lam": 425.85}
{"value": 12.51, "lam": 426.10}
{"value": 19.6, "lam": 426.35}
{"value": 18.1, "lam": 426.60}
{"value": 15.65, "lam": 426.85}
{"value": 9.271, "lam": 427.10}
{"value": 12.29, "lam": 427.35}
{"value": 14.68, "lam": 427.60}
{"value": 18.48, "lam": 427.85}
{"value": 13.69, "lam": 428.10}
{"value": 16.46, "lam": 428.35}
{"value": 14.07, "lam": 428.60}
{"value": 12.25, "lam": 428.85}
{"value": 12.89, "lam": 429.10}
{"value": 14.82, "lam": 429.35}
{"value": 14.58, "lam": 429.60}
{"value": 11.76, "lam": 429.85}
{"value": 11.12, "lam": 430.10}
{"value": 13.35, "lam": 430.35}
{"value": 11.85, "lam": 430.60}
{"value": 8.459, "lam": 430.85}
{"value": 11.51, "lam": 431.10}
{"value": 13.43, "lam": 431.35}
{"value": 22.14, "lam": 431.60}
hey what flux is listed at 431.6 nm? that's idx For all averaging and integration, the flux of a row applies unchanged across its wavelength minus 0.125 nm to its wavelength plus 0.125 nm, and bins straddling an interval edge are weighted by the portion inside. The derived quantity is 22.14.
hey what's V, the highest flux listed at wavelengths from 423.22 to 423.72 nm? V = 14.51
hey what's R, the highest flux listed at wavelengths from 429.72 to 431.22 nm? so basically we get 13.35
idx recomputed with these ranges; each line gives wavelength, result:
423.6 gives 12.54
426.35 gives 19.6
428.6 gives 14.07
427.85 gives 18.48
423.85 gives 16.55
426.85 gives 15.65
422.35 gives 14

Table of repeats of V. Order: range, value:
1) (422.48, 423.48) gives 18.42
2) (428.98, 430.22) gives 14.82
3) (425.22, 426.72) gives 19.6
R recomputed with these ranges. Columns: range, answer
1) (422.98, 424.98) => 18.46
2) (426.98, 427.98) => 18.48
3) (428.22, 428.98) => 16.46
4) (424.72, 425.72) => 15.86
